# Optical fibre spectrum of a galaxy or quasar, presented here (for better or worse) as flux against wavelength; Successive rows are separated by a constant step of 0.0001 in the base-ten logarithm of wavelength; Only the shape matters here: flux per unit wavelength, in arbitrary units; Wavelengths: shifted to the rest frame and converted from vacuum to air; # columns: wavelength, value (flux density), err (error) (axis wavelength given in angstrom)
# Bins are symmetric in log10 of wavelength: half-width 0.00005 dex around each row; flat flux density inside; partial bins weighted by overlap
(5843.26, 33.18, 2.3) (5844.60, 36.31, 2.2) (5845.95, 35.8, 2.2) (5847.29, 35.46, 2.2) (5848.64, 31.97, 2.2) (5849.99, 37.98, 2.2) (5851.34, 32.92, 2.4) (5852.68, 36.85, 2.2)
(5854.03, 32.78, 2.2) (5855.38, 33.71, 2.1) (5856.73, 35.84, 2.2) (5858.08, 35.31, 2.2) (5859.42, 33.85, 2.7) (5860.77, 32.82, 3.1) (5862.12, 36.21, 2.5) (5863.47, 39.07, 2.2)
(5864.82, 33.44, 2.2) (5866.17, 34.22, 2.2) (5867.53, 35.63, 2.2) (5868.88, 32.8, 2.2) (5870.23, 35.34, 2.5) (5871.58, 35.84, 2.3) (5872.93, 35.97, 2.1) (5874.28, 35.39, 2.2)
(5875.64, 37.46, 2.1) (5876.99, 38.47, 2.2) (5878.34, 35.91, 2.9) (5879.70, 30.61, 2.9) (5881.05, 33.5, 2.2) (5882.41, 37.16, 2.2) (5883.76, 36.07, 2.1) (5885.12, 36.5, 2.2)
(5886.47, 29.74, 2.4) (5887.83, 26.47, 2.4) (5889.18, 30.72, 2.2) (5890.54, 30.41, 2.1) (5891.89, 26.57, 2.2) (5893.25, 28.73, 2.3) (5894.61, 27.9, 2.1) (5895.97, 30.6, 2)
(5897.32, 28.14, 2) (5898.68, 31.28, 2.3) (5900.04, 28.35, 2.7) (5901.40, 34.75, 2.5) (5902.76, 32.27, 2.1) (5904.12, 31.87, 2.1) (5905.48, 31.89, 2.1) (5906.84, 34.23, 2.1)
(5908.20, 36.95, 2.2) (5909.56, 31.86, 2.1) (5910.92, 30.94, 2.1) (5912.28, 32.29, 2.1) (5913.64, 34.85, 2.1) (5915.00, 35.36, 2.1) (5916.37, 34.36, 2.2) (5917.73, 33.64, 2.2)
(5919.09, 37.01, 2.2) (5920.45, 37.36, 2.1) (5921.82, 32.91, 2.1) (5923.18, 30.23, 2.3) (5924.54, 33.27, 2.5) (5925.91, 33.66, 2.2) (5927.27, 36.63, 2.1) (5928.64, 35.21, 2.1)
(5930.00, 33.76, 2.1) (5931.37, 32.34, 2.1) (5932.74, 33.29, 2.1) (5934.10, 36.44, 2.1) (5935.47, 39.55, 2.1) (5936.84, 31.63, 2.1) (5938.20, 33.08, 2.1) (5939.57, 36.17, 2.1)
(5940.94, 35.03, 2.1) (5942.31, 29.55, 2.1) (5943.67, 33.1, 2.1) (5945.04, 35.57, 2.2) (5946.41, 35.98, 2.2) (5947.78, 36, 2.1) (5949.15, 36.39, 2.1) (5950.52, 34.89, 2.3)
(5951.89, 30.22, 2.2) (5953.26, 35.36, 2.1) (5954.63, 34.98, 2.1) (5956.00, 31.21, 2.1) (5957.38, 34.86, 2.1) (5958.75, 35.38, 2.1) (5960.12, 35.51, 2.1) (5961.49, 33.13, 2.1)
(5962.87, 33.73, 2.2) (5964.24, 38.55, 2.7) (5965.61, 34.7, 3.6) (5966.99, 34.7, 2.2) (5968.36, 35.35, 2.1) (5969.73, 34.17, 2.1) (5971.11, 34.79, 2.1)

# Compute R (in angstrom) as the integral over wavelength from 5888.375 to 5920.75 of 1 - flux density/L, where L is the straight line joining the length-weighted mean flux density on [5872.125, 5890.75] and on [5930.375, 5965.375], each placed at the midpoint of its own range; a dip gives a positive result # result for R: 1.9 angstrom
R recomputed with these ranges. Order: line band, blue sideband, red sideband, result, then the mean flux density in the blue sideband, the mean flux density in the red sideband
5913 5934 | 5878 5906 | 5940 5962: -0.9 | 31.3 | 34.2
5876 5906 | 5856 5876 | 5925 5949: 2.8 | 35.2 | 34.6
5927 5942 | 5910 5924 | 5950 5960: -0.3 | 33.9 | 33.9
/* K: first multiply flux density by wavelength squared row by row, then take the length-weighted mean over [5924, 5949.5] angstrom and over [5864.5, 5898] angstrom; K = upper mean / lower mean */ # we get 1.1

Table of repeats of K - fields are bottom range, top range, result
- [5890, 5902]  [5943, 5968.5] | 1.20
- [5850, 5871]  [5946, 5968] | 1.03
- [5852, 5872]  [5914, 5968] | 1.01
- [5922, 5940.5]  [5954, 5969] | 1.02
